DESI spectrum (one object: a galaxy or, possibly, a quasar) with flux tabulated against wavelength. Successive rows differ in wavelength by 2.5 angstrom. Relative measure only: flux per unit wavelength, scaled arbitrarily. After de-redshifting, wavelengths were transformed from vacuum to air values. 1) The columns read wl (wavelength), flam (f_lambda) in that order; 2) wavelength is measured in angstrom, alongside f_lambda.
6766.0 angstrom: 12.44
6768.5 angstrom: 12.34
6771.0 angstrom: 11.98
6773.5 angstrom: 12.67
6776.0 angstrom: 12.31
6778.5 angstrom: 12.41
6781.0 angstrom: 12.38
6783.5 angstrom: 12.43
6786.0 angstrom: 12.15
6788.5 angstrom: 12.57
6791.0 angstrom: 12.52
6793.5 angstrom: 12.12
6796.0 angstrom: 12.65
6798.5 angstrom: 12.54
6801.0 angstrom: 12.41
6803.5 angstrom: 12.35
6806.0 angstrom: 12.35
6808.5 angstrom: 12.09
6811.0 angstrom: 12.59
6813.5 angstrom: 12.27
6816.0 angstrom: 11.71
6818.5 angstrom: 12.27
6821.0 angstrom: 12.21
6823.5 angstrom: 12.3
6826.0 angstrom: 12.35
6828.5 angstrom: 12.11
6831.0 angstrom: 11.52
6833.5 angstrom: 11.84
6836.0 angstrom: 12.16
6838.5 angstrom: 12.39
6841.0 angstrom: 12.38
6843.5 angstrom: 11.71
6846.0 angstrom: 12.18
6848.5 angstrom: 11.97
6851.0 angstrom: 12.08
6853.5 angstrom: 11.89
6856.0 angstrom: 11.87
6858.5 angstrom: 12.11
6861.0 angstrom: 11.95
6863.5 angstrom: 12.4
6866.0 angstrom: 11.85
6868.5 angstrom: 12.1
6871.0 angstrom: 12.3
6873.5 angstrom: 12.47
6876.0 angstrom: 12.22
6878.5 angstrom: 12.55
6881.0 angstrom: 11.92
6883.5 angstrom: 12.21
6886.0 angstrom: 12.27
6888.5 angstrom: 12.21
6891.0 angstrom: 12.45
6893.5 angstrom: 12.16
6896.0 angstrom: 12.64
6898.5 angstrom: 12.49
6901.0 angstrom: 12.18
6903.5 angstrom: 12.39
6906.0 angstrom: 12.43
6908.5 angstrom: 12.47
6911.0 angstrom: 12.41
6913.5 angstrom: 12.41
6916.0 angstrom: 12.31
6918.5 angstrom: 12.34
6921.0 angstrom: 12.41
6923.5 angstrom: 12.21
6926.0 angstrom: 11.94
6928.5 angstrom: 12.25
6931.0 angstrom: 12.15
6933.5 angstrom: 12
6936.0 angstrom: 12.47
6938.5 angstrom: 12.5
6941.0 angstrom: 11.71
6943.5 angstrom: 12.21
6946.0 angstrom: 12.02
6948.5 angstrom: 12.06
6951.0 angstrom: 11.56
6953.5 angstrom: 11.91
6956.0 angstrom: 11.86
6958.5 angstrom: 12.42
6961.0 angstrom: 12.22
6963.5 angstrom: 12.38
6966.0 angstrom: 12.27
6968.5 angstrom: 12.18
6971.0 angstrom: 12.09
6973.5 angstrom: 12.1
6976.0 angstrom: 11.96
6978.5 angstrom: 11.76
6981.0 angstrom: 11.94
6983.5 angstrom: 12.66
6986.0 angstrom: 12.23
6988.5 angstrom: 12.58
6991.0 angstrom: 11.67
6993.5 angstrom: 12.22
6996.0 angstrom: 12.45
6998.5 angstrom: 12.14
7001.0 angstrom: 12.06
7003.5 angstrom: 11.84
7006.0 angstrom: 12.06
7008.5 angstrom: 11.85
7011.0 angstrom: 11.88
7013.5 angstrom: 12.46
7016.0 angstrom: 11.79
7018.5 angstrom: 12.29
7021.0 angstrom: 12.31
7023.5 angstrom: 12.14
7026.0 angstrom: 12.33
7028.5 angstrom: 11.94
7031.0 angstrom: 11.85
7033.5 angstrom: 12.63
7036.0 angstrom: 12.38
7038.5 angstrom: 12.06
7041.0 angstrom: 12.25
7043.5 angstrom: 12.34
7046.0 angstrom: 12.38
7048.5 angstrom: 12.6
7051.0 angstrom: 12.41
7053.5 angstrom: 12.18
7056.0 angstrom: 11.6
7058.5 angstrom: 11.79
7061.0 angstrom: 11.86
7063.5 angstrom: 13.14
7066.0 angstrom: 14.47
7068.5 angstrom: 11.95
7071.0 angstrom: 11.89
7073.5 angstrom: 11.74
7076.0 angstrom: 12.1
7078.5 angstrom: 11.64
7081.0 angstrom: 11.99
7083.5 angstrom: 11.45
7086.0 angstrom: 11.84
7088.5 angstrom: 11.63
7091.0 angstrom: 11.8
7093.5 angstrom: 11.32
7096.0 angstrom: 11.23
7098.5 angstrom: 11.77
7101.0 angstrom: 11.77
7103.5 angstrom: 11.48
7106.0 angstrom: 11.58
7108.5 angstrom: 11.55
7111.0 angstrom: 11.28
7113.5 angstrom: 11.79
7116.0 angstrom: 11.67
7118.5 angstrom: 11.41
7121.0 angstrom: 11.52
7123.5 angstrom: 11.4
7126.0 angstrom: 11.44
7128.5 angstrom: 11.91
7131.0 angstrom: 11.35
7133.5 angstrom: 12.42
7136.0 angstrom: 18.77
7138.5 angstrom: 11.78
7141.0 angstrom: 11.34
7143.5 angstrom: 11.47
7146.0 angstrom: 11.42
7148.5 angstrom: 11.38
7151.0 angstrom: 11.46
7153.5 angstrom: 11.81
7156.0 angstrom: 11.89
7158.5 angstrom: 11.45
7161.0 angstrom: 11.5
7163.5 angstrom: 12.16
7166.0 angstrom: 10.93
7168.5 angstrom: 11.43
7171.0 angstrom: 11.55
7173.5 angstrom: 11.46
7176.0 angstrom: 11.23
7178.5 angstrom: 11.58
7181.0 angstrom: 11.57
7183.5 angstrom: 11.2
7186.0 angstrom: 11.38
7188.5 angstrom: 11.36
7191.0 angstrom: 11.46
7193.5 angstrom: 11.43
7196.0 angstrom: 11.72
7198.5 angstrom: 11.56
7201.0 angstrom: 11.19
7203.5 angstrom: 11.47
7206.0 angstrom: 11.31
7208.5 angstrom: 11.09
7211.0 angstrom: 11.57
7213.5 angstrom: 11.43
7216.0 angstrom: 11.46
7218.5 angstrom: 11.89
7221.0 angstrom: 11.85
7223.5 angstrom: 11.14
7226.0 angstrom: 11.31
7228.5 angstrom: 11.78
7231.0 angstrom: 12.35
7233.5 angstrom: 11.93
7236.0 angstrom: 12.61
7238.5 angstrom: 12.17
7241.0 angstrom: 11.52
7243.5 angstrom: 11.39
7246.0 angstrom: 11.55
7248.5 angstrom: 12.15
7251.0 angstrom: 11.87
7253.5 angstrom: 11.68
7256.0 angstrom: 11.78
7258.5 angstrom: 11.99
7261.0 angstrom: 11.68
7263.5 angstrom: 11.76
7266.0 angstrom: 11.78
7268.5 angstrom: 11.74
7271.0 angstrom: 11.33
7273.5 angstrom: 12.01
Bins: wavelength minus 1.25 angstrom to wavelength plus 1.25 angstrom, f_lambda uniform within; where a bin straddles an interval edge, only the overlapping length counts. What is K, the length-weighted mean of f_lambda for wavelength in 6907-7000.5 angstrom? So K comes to 12.2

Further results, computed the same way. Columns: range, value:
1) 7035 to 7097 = 12.1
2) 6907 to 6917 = 12.4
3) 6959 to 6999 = 12.2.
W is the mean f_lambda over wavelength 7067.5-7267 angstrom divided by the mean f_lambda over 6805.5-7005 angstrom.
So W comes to 0.96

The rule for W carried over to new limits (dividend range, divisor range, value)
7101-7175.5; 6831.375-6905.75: 0.97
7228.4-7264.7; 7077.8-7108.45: 1.02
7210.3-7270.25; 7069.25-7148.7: 0.99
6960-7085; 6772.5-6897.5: 0.99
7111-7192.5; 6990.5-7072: 0.96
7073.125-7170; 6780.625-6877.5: 0.97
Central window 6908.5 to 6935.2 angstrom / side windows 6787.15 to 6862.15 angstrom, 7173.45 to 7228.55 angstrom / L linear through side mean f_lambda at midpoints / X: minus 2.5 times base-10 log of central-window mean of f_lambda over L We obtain -0.024 mag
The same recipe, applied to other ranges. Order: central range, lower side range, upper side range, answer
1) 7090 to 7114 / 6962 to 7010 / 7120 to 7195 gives 0.03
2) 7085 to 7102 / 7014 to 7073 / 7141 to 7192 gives 0.03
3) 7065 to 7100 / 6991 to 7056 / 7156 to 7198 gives 0.00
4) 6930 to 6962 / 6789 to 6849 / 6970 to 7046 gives 0.01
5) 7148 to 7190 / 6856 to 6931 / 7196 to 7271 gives 0.03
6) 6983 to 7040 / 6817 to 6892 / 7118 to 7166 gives -0.01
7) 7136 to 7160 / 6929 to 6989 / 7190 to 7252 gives -0.01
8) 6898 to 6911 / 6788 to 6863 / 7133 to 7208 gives -0.03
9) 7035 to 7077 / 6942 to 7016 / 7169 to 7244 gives -0.03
